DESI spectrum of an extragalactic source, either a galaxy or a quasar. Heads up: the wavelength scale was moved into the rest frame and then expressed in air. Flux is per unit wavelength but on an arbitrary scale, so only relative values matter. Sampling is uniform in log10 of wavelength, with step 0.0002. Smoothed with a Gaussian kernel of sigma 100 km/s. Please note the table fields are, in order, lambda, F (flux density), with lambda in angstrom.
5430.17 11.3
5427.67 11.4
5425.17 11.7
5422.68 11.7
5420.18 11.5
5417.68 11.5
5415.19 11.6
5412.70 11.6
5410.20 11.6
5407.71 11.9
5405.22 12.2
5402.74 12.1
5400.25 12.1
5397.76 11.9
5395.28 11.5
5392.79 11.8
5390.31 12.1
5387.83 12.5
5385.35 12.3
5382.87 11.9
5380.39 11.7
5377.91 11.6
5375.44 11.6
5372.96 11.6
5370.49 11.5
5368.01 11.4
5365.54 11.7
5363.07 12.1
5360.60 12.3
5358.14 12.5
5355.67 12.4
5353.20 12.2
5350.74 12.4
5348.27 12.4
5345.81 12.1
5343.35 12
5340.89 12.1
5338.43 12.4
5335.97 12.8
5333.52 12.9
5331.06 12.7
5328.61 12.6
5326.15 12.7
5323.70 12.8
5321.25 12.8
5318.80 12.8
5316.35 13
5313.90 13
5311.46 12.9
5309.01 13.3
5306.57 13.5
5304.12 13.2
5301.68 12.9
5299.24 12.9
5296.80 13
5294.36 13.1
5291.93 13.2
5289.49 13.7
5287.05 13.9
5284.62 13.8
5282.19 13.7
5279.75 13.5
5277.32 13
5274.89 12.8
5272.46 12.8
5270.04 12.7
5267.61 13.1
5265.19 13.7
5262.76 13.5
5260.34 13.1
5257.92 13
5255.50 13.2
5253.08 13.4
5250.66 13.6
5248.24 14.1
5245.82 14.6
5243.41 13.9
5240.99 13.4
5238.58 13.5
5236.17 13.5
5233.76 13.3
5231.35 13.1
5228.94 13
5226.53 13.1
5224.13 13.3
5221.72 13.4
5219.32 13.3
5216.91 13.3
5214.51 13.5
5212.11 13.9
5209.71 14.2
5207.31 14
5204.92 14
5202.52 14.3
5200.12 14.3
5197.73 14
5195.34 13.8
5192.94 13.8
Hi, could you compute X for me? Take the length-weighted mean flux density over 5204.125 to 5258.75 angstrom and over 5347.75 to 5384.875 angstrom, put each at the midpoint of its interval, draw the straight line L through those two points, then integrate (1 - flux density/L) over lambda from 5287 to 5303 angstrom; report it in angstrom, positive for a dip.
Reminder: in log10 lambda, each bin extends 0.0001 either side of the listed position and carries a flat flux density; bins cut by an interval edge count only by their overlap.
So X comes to -0.5 angstrom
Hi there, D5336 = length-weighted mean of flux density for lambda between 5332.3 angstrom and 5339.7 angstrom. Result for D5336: 12.7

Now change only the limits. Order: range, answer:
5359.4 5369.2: 11.9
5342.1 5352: 12.2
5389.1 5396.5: 11.8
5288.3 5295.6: 13.3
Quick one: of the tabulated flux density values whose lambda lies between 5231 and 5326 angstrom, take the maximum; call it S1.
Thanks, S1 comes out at 14.6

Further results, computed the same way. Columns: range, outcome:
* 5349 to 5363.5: 12.5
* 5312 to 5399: 13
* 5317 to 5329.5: 12.8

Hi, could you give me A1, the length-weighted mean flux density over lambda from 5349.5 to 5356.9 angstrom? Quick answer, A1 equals 12.3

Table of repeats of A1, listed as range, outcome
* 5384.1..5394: 12.2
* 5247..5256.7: 13.6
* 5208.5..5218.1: 13.7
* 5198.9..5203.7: 14.3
